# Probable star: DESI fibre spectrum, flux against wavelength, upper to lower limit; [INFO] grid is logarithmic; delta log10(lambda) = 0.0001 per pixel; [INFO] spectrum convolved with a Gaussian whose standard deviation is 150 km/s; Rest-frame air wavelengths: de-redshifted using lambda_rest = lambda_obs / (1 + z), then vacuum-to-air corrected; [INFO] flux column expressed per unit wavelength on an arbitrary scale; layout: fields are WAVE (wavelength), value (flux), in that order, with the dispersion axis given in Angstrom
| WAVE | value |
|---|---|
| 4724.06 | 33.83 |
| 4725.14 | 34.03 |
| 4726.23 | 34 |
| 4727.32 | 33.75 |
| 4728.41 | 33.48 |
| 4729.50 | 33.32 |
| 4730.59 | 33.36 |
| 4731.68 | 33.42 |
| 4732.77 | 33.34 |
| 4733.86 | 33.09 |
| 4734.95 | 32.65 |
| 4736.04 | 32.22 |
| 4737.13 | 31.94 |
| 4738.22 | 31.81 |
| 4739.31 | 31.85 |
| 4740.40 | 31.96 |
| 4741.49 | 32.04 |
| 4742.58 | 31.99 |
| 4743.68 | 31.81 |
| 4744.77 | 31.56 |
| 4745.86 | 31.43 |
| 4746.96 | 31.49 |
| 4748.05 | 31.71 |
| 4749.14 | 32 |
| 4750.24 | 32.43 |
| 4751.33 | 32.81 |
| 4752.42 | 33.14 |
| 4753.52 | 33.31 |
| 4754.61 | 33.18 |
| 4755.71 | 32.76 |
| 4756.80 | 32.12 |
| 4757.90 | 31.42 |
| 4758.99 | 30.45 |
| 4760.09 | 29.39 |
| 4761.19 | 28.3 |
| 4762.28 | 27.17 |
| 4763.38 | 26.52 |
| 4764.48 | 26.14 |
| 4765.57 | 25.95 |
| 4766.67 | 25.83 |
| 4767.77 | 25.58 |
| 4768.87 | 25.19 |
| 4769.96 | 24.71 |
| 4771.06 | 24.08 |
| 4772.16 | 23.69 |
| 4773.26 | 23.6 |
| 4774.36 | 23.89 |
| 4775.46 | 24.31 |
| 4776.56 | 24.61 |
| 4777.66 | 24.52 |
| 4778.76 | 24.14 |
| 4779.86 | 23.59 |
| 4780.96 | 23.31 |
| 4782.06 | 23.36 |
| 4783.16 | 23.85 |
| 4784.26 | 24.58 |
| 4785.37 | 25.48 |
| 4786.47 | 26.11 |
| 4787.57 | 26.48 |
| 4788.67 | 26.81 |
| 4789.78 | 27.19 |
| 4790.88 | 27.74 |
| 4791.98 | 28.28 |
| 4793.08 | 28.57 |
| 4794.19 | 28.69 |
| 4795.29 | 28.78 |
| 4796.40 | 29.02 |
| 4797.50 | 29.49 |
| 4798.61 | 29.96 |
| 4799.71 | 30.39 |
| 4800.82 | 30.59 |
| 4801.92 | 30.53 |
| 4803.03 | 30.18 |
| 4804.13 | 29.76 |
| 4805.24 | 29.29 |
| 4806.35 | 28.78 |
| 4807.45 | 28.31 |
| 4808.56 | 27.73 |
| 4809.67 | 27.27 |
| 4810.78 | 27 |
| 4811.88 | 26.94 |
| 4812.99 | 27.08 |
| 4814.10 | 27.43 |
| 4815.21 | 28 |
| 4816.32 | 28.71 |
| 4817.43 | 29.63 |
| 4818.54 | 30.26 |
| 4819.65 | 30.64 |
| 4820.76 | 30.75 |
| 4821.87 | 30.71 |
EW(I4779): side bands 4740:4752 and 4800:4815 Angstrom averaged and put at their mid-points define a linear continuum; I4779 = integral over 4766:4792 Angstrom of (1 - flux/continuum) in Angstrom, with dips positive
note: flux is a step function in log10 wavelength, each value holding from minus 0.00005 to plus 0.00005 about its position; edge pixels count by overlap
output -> 4.43 Angstrom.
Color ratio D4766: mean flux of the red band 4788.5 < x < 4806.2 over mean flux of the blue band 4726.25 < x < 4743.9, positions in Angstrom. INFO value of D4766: 0.89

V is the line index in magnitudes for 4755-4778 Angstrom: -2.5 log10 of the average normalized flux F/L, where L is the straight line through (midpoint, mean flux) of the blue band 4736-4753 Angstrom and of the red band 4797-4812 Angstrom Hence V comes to 0.16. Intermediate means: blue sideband 32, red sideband 29.1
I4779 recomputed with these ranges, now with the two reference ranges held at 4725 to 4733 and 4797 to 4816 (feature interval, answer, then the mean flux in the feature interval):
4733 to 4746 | 0.3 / 32.1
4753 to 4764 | 0.5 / 30.4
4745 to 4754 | 0.0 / 32.3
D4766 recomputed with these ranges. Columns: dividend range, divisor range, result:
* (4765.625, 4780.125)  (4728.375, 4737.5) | 0.74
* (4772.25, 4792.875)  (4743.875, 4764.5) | 0.81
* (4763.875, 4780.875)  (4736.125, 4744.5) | 0.77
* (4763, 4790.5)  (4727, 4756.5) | 0.77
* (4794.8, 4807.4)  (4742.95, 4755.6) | 0.92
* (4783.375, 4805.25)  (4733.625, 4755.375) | 0.88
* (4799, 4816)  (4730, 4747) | 0.89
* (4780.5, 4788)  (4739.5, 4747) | 0.78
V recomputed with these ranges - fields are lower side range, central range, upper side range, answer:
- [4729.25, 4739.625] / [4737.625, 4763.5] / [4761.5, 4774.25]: -0.084 mag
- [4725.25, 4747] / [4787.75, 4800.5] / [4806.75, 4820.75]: 0.030 mag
